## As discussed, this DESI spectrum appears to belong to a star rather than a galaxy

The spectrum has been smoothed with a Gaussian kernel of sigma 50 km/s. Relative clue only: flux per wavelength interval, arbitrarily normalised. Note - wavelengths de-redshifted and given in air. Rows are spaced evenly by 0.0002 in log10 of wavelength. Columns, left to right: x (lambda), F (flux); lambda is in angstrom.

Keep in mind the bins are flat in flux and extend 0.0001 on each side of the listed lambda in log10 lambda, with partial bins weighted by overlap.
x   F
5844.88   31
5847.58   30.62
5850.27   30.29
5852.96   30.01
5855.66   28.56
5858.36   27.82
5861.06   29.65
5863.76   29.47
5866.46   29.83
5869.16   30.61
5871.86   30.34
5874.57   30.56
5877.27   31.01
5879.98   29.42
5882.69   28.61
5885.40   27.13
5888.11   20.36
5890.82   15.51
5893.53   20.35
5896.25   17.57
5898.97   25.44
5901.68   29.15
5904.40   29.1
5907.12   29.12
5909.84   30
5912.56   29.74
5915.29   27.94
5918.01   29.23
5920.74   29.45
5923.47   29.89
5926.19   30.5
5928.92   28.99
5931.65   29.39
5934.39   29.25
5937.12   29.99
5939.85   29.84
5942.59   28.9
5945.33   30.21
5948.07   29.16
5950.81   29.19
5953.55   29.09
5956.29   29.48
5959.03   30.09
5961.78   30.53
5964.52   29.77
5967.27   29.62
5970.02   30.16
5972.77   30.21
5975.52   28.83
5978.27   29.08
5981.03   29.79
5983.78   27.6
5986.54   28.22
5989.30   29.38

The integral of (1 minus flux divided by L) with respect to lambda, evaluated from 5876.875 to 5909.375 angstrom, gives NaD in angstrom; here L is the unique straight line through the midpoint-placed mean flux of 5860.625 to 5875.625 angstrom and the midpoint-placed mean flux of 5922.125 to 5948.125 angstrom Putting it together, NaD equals 5.1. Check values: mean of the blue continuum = 30.1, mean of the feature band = 25.2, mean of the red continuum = 29.6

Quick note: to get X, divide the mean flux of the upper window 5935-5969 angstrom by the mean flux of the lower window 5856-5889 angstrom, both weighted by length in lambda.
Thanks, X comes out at 1.03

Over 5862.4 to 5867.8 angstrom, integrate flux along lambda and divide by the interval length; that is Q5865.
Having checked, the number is 29.7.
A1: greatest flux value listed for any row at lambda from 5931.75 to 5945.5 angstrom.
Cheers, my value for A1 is 30.21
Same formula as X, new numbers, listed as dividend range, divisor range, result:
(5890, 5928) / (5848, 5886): 0.91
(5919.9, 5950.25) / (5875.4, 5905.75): 1.18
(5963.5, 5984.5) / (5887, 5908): 1.27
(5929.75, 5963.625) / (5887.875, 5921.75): 1.15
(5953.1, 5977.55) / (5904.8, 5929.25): 1.01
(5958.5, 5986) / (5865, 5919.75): 1.09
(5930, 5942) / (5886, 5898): 1.54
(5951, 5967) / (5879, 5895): 1.27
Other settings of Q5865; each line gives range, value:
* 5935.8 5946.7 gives 29.7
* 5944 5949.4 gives 29.7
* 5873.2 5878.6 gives 30.8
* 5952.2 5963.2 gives 29.8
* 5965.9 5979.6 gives 29.6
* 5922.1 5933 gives 29.7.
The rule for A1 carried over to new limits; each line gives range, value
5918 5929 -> 30.5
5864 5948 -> 31.01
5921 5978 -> 30.53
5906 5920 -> 30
